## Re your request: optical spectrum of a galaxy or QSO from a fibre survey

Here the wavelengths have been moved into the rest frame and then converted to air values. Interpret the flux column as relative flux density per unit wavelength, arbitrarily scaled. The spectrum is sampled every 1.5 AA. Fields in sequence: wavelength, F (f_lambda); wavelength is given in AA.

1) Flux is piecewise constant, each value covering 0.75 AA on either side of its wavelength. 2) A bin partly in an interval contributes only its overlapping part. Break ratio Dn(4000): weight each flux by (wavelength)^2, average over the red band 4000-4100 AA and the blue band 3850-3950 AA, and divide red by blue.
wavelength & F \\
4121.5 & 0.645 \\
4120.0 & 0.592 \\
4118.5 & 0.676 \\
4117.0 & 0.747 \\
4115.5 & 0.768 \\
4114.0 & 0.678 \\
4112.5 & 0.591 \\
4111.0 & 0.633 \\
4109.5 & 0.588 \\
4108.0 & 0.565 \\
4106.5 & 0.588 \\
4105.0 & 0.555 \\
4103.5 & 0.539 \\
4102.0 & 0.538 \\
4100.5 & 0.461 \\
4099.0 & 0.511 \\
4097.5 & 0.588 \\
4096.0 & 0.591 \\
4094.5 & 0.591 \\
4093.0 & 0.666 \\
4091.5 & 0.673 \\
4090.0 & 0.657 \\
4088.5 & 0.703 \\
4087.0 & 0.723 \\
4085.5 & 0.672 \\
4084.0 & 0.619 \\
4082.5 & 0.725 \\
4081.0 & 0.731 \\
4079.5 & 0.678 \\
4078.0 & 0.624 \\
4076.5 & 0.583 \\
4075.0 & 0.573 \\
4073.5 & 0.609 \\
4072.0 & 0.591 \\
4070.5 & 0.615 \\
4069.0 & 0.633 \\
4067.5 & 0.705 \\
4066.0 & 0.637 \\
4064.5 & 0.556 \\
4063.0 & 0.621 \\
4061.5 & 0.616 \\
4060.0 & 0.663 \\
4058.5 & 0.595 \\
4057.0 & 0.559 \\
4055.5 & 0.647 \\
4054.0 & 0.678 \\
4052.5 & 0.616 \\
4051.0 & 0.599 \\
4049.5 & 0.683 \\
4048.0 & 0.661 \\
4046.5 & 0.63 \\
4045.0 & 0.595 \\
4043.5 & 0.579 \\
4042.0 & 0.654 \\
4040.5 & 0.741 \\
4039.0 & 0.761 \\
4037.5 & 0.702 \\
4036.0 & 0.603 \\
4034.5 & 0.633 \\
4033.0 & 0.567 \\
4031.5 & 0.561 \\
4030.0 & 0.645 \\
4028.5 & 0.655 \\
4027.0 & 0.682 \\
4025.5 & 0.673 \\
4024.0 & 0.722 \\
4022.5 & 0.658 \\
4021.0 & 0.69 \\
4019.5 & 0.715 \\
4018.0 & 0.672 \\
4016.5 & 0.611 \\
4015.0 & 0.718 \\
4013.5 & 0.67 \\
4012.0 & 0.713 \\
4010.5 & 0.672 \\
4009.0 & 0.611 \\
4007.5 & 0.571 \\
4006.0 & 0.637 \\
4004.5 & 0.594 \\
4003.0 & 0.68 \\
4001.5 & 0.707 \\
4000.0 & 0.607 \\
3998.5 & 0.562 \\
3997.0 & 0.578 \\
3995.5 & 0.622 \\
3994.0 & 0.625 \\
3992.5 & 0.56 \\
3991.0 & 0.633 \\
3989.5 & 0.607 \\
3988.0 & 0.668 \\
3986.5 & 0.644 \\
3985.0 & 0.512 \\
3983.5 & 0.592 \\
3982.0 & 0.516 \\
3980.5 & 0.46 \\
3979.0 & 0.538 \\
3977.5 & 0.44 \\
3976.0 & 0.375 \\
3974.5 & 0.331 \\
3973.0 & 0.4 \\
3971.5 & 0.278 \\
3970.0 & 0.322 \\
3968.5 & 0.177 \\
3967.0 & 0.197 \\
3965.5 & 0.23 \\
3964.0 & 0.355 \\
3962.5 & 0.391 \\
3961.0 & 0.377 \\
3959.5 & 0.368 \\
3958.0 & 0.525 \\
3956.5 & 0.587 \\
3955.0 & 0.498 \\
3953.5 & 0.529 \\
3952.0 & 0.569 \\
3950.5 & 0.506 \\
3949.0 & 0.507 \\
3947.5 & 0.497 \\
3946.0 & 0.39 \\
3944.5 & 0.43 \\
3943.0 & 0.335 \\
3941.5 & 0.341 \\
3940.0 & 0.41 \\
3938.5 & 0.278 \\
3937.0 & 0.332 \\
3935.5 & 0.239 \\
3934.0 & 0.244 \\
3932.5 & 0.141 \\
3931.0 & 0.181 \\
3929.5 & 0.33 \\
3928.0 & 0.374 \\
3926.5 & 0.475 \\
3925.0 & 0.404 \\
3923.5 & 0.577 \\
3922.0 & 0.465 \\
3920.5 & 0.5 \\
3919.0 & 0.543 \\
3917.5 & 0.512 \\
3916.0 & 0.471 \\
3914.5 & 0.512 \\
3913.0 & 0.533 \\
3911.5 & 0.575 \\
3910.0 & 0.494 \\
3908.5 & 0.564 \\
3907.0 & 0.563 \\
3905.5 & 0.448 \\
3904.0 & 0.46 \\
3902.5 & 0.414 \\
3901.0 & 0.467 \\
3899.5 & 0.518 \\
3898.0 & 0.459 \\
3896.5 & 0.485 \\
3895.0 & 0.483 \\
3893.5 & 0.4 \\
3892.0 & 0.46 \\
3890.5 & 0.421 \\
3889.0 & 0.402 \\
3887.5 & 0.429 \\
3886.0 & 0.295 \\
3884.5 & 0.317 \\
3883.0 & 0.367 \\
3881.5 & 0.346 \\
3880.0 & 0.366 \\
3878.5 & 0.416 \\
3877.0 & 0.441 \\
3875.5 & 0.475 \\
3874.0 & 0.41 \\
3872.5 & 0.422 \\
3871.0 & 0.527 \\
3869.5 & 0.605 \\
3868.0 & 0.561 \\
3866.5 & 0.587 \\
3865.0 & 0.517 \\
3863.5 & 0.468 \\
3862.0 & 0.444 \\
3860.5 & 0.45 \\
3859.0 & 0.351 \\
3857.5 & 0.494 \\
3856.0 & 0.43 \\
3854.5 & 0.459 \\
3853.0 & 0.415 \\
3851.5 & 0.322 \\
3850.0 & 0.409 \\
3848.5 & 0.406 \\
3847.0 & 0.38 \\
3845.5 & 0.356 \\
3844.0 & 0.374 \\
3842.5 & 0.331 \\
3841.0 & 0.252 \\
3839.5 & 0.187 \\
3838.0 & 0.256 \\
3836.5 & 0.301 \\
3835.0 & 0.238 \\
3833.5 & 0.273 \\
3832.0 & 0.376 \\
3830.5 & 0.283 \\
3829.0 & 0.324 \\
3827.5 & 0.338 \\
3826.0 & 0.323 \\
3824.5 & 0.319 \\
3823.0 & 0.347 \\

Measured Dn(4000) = 1.6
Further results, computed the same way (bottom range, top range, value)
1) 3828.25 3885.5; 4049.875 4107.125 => 1.76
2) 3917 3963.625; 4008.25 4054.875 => 1.66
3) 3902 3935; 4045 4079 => 1.51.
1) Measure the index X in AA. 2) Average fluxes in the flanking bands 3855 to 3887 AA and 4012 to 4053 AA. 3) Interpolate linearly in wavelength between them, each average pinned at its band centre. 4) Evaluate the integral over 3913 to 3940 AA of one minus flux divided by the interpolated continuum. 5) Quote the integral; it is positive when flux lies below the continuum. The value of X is 6.39 AA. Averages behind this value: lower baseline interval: 0.442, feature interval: 0.392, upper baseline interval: 0.657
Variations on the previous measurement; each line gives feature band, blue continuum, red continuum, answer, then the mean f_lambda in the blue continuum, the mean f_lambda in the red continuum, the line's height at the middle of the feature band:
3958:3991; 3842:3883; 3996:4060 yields 8.8 AA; 0.435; 0.646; 0.577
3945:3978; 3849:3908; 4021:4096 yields 8.2 AA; 0.444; 0.644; 0.536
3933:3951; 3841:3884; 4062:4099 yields 4.8 AA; 0.429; 0.637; 0.505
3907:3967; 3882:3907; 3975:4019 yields 8.7 AA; 0.43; 0.599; 0.5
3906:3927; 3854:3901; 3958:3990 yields -3.8 AA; 0.446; 0.419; 0.435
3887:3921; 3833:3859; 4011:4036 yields -2.5 AA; 0.347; 0.66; 0.449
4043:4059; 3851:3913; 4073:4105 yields -0.9 AA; 0.453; 0.62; 0.59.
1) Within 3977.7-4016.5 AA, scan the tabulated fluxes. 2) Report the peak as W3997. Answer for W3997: 0.718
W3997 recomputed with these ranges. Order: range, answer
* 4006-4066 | 0.761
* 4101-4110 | 0.588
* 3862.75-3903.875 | 0.605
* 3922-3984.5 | 0.592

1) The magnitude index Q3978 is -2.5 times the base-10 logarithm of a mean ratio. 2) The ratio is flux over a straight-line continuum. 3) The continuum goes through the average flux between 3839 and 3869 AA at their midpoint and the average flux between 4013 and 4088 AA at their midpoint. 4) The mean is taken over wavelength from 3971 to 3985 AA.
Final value 0.26 mag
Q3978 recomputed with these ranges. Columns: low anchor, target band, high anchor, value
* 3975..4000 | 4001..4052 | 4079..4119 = -0.126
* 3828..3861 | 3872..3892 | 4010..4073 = 0.025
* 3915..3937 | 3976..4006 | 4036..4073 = -0.132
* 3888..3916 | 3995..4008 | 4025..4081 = -0.066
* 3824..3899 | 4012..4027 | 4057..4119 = -0.223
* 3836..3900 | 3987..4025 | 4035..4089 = -0.119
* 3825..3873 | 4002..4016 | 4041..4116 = -0.180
